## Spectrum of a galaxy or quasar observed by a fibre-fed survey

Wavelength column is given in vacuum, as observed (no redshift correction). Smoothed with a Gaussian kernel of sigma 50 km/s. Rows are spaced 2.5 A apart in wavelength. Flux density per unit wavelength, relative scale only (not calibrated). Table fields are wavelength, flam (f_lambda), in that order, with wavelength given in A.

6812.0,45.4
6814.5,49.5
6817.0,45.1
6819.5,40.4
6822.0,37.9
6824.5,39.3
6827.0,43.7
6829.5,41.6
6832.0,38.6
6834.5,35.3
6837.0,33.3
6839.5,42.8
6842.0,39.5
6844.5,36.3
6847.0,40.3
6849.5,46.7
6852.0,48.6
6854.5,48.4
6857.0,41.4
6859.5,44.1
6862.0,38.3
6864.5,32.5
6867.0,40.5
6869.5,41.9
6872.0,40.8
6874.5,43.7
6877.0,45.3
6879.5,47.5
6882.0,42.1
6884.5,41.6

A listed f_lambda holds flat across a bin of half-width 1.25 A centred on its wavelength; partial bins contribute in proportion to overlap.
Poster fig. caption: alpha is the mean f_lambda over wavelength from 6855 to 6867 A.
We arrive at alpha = 39.8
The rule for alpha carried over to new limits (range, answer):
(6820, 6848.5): 39.1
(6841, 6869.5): 41.5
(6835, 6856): 41.7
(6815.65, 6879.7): 41.2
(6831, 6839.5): 36.7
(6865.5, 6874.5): 41.2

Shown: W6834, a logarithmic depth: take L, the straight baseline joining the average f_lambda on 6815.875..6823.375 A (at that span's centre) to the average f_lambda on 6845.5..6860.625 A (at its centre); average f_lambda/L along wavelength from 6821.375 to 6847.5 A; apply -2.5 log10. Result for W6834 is 0.099 mag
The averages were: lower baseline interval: 41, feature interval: 39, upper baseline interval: 44.8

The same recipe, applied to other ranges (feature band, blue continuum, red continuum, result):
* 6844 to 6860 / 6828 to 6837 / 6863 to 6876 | -0.13 mag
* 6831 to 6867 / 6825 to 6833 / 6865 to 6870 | 0.00 mag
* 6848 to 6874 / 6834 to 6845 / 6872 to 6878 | -0.03 mag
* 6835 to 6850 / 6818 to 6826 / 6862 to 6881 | 0.03 mag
